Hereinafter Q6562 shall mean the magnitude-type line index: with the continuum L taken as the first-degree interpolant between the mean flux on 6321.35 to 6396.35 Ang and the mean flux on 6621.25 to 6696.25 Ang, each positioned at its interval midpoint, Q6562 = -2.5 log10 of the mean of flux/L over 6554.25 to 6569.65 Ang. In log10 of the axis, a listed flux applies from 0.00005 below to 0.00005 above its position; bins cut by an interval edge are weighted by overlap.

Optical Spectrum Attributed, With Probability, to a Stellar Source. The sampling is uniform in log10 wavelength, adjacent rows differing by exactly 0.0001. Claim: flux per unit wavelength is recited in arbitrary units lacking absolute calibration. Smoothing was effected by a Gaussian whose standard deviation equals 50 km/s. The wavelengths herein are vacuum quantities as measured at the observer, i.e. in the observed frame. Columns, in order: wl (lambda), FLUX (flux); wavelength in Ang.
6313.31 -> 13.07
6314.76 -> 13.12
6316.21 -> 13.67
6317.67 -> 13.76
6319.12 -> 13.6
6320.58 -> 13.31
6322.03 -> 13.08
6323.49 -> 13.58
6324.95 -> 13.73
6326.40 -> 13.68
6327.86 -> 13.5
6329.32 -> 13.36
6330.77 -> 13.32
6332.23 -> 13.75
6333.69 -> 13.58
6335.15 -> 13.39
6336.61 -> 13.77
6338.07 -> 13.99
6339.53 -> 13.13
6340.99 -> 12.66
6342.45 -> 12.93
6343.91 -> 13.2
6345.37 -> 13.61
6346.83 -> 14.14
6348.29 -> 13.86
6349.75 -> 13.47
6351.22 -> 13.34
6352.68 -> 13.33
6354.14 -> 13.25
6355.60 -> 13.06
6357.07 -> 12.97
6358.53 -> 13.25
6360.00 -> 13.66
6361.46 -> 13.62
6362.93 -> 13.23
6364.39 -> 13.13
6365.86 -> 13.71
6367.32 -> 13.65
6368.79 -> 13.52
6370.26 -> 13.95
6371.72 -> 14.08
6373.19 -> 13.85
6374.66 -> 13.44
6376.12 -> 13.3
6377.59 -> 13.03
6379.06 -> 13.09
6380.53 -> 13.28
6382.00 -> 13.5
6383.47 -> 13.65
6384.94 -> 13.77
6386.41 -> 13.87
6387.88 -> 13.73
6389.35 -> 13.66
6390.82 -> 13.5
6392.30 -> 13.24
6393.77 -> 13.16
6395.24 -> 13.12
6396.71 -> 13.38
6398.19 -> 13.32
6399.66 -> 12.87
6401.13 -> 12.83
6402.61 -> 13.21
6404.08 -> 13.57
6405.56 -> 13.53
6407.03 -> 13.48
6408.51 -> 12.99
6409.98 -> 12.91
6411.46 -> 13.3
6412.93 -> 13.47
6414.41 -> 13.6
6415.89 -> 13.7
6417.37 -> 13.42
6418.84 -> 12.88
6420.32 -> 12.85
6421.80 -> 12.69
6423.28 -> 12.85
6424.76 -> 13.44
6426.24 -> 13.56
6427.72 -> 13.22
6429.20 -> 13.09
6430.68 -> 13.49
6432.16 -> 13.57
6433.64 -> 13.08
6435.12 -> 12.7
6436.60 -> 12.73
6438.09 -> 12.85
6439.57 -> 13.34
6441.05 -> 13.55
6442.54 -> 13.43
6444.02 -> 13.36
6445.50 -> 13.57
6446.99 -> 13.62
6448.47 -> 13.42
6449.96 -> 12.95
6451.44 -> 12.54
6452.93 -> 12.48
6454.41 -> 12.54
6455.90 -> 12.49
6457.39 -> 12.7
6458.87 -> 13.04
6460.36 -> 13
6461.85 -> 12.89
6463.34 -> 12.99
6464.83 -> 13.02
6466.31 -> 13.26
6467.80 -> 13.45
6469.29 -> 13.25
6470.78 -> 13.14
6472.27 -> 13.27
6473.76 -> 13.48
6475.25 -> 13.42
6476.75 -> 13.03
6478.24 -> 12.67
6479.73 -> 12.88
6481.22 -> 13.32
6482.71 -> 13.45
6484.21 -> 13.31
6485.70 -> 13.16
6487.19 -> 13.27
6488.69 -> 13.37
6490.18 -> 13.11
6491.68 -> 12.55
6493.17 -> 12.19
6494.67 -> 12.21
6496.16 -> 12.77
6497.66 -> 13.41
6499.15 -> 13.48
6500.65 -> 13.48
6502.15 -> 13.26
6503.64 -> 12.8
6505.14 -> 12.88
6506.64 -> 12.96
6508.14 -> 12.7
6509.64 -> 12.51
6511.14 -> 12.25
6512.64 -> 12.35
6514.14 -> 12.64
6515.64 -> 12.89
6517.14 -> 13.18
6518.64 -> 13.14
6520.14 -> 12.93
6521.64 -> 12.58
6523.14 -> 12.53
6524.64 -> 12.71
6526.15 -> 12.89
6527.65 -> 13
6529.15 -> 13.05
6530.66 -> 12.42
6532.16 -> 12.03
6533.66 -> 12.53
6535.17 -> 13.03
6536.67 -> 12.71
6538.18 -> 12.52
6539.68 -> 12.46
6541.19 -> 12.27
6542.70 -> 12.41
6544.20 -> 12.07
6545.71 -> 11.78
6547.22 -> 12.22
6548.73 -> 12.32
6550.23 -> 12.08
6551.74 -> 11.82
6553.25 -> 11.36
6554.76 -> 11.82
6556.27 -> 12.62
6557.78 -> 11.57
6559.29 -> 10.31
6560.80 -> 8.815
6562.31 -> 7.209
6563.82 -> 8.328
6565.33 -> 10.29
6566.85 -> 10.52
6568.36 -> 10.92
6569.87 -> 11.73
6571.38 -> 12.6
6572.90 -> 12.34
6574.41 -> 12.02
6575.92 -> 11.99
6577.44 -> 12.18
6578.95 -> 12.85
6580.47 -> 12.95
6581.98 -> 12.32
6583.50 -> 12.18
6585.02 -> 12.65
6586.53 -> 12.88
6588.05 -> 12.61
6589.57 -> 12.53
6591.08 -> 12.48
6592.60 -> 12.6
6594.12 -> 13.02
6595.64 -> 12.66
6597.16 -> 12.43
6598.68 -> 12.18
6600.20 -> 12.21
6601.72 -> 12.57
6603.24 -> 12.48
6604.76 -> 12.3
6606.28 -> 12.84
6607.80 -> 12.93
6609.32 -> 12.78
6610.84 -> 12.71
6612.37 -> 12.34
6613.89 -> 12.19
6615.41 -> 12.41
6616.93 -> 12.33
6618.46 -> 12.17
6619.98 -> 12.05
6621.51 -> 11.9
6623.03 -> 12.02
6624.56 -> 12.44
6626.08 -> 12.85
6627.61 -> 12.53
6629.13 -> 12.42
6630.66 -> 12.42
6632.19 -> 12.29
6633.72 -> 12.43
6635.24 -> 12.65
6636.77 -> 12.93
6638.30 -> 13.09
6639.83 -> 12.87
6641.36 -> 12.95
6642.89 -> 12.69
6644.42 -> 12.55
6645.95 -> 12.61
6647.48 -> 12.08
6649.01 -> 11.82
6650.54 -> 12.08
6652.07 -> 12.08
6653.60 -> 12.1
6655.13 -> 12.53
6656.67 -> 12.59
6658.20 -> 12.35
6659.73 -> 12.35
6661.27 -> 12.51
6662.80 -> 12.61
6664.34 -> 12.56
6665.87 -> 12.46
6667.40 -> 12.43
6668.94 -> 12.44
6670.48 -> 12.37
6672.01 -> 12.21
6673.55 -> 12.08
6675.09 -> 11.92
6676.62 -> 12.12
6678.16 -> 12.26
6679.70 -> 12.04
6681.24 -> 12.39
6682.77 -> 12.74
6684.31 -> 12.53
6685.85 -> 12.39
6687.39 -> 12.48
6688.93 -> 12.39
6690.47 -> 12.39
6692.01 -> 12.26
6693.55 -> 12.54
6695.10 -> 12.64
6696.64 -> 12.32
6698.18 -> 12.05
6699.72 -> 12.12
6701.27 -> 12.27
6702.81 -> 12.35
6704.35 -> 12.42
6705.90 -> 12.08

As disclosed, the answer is 0.24 mag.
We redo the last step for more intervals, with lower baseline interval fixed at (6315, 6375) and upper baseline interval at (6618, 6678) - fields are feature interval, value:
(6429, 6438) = 0.01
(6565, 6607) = 0.03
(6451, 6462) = 0.03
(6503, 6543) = 0.01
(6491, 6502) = 0.00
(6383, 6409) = -0.01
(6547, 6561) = 0.10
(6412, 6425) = 0.00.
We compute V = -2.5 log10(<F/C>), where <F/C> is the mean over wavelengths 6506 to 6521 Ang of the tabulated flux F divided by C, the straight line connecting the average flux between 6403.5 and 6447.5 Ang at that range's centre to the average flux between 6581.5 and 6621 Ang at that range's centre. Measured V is 0.01 mag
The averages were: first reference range 13.3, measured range 12.8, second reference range 12.5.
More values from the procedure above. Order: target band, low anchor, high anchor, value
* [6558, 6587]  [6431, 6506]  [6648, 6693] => 0.12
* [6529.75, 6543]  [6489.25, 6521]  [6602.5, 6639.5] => 0.02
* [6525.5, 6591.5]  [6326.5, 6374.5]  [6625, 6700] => 0.08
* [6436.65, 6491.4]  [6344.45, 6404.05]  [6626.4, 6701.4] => 0.00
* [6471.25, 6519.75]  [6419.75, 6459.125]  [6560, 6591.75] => -0.05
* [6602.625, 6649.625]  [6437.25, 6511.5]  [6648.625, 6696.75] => 0.00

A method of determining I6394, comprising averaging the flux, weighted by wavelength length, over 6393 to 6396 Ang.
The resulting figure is 13.2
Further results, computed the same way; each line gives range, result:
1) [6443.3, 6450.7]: 13.4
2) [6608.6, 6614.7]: 12.5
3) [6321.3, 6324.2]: 13.3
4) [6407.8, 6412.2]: 13.1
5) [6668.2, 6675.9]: 12.2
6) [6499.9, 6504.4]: 13.2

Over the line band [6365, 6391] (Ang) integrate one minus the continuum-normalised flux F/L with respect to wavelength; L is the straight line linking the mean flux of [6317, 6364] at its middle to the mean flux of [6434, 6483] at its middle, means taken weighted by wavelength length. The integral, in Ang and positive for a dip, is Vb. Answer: -0.51 Ang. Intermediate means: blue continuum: 13.4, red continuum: 13.1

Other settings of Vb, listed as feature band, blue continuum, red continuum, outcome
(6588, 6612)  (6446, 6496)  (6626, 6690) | 0.1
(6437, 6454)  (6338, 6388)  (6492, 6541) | -0.1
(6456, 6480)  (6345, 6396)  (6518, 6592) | -0.7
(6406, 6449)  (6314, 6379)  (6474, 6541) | -0.3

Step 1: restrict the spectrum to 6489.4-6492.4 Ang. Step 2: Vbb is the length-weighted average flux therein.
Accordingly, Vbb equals 12.8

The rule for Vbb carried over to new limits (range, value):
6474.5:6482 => 13.1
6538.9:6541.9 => 12.4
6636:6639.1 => 13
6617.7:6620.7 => 12.1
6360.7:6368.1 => 13.5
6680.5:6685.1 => 12.6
